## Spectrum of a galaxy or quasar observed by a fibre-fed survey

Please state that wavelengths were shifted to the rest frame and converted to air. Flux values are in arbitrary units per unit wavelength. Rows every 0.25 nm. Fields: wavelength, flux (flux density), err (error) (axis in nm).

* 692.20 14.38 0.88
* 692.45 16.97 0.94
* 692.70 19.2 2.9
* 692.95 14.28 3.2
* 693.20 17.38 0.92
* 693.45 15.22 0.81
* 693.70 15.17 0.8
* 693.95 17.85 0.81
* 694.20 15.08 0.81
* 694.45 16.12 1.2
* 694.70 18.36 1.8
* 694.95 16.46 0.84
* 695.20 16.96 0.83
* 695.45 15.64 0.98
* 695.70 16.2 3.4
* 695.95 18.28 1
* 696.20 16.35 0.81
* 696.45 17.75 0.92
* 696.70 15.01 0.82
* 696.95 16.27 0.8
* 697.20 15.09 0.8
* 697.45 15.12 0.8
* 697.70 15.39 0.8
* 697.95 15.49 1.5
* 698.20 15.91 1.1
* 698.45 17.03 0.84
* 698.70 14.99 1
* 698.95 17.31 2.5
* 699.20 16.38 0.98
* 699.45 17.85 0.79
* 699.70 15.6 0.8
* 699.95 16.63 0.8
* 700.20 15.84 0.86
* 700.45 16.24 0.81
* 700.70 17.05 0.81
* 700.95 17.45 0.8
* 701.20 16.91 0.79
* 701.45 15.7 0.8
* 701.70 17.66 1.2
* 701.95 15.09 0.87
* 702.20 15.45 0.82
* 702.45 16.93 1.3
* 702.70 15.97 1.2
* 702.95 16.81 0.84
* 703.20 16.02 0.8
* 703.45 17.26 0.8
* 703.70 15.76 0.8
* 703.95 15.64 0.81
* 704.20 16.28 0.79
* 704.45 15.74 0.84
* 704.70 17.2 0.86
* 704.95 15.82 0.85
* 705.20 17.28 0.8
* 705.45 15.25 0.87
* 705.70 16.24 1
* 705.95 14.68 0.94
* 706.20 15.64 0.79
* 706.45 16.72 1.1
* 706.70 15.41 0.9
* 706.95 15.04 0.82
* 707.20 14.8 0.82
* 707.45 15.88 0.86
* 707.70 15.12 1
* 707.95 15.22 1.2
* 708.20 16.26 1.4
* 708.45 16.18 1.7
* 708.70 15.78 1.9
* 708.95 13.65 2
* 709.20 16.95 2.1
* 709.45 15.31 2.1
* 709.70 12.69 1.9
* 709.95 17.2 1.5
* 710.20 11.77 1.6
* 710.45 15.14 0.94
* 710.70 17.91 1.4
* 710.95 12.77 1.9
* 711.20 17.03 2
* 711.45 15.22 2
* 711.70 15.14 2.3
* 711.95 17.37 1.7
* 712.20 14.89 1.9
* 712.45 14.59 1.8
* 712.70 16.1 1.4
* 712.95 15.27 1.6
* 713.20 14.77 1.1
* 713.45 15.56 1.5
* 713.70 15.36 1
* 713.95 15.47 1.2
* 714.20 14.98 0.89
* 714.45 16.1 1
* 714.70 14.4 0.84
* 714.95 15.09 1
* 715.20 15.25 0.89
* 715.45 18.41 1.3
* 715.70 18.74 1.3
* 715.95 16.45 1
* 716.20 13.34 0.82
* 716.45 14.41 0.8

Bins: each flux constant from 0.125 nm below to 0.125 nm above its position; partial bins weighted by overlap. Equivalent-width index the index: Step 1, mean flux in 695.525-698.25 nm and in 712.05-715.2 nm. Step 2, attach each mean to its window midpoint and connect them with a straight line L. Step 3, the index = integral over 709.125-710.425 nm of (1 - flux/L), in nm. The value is 0.06 nm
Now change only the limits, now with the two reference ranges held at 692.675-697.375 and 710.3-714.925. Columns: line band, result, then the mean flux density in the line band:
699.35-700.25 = -0.02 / 16.5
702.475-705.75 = -0.08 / 16.3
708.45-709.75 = 0.04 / 15.1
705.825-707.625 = 0.03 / 15.4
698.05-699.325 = -0.01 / 16.3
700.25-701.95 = -0.06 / 16.7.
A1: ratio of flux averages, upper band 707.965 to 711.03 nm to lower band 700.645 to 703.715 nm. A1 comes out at 0.92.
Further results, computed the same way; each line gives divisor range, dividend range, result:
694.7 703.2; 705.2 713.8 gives 0.94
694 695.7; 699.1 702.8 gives 1.00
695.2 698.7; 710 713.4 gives 0.95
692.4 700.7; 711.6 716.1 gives 0.96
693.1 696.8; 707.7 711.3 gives 0.92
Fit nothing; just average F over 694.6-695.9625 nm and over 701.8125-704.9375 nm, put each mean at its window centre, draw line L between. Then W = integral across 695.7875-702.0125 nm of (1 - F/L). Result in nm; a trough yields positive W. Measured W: 0.07 nm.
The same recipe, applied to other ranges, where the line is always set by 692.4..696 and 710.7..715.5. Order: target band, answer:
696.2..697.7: 0.05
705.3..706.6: 0.01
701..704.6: -0.04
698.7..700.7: -0.03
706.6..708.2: 0.05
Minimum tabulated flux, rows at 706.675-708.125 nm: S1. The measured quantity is 14.8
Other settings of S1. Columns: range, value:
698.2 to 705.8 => 14.99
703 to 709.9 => 12.69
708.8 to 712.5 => 11.77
